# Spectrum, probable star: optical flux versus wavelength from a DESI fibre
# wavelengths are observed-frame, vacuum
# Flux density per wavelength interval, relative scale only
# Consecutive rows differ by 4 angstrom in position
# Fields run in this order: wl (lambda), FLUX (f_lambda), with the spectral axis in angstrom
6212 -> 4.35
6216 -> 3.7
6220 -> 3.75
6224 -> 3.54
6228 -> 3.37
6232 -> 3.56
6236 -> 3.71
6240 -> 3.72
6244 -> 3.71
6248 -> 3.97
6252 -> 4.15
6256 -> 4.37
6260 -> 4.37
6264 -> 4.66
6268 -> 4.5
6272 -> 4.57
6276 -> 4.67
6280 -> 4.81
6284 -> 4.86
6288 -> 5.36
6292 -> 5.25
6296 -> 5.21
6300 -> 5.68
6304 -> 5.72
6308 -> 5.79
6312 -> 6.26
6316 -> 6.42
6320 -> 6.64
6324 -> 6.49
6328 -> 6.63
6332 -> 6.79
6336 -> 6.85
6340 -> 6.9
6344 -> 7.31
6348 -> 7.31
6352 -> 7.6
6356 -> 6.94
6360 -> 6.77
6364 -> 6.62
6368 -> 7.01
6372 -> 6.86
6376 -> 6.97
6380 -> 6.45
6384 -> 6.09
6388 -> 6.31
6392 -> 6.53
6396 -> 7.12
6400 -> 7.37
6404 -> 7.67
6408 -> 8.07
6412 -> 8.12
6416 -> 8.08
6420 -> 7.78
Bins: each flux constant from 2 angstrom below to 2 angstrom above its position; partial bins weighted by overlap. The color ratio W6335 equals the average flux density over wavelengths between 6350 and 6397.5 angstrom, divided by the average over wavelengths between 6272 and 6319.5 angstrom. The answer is 1.2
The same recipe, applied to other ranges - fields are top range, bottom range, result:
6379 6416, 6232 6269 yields 1.75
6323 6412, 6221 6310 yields 1.54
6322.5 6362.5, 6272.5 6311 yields 1.32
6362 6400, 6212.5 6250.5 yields 1.81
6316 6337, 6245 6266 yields 1.55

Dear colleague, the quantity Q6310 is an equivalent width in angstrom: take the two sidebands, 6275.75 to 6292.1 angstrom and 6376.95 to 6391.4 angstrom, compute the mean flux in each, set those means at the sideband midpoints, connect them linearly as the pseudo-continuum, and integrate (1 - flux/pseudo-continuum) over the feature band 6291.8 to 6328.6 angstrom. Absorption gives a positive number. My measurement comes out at -4.6 angstrom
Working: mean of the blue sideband 4.99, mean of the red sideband 6.36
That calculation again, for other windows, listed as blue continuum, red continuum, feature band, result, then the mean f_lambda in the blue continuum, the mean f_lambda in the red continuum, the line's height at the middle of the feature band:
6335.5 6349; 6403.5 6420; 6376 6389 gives 2.1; 7.1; 7.99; 7.62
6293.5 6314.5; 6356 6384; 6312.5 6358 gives -4.8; 5.74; 6.74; 6.21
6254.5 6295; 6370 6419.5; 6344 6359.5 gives -2.3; 4.76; 7.16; 6.3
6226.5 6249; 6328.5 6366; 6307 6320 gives -0.6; 3.67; 6.99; 5.97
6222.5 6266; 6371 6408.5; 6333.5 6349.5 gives -3.1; 3.93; 6.9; 5.91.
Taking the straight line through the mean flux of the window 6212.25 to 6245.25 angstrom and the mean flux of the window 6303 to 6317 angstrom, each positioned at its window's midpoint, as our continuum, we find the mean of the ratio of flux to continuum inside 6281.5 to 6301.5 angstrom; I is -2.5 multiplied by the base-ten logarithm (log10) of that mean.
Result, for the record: 0.051 mag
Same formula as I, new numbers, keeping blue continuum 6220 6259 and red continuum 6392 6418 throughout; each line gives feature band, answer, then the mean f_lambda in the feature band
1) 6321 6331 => -0.137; 6.59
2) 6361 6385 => 0.032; 6.7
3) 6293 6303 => -0.060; 5.45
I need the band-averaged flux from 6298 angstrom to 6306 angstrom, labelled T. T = 5.7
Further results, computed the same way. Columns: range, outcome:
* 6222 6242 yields 3.58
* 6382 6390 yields 6.2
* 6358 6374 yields 6.81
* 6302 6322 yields 6.17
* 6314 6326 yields 6.52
